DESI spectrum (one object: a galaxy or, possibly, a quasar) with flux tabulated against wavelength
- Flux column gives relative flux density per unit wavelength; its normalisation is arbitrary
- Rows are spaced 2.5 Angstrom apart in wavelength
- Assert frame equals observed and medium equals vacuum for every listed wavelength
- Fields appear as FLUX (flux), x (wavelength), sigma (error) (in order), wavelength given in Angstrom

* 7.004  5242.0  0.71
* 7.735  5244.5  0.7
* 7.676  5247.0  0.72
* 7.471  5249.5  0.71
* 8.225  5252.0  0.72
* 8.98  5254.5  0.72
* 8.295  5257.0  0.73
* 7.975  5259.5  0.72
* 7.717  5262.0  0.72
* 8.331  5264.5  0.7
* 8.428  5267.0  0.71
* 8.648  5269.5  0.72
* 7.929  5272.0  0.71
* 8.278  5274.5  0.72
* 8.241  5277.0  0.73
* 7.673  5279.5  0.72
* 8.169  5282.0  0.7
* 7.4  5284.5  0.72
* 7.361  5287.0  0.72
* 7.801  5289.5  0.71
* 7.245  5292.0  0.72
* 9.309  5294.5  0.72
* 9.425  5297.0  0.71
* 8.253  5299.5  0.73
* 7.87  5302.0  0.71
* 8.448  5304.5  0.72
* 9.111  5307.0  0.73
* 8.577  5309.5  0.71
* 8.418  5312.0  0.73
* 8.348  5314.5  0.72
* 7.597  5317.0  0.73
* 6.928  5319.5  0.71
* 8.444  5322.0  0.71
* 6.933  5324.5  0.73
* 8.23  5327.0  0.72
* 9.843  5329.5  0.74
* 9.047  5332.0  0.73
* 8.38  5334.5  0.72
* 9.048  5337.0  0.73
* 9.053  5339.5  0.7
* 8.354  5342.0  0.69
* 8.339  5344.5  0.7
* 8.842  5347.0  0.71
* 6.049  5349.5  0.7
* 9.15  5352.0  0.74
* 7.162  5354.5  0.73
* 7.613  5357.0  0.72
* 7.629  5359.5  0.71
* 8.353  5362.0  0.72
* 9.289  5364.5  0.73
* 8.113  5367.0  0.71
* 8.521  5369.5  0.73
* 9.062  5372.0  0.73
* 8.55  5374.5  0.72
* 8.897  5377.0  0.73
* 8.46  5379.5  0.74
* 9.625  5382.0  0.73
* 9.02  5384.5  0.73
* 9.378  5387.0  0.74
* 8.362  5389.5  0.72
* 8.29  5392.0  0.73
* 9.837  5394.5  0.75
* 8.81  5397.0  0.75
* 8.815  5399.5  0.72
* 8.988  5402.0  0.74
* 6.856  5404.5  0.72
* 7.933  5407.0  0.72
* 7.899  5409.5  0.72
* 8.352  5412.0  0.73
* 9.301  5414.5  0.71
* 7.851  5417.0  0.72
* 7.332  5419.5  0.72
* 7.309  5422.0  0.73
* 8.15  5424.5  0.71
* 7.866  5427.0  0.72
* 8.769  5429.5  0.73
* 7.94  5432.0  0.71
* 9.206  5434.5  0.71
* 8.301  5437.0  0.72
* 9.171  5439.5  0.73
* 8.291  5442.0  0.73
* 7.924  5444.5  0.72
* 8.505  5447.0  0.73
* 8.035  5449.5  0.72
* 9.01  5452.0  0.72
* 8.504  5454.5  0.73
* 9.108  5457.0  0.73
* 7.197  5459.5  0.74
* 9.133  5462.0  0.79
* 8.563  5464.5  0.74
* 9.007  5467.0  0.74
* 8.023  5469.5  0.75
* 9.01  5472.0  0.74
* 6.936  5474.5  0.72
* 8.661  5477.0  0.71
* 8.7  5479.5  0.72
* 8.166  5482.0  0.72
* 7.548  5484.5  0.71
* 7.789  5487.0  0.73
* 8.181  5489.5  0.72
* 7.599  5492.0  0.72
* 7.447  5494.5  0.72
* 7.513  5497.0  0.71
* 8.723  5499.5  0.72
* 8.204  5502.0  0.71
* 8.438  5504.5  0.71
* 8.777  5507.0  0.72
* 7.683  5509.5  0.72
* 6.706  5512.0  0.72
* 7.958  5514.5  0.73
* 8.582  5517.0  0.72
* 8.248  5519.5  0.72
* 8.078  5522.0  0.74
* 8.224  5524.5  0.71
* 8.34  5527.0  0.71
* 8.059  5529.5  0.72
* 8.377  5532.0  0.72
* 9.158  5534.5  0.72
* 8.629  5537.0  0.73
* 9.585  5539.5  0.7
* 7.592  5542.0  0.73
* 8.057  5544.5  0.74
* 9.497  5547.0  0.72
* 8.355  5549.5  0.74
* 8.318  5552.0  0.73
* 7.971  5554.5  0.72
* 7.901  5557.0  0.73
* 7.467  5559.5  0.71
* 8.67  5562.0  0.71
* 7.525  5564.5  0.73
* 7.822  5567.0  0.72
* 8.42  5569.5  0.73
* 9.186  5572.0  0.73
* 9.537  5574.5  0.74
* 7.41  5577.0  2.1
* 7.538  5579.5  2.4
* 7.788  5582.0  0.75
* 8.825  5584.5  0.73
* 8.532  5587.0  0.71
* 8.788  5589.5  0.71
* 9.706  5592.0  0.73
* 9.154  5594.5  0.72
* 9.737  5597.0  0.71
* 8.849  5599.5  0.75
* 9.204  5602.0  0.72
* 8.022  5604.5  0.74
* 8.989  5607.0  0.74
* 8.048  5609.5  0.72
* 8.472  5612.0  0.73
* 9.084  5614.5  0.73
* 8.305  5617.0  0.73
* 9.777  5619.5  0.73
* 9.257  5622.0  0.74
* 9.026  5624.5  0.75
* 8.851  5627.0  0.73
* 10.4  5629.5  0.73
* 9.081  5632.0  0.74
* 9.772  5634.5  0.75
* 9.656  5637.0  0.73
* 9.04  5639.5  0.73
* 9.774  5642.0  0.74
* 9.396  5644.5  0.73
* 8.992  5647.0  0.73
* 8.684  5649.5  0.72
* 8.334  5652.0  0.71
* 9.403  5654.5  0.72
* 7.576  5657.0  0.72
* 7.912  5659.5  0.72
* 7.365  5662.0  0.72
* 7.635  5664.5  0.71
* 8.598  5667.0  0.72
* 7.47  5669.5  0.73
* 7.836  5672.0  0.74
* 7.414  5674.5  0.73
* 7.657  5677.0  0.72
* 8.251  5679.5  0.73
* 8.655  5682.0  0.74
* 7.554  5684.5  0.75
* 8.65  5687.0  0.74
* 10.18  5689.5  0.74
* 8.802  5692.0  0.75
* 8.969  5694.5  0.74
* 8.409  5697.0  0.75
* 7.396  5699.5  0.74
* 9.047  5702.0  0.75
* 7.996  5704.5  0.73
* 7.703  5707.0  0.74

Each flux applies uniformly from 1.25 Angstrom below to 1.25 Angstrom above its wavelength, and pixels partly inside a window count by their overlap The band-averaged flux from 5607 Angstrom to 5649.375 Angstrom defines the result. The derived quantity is 9.16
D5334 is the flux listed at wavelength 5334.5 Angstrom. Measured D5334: 8.38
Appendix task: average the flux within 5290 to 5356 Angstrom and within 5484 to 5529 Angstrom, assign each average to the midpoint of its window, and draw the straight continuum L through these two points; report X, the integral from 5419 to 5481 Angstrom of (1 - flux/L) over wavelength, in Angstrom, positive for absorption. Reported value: -1.94 Angstrom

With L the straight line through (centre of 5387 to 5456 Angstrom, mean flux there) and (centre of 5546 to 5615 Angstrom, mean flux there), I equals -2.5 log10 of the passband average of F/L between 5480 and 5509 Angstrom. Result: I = 0.05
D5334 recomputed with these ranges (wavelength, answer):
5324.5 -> 6.933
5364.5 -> 9.289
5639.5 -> 9.04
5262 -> 7.717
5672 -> 7.836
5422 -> 7.309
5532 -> 8.377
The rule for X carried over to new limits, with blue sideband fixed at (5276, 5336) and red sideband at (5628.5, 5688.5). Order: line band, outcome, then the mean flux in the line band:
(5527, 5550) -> -0.4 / 8.58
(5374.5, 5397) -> -1.8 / 8.95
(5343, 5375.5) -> 0.2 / 8.2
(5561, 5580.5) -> 0.4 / 8.27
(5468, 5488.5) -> 0.6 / 8.12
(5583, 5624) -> -2.0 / 8.92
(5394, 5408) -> -0.3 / 8.48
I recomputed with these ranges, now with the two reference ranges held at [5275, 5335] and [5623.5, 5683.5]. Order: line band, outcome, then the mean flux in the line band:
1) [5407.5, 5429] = 0.041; 8.03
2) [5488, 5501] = 0.071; 7.9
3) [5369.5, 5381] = -0.057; 8.74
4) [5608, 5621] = -0.023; 8.75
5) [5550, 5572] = 0.054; 8.09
